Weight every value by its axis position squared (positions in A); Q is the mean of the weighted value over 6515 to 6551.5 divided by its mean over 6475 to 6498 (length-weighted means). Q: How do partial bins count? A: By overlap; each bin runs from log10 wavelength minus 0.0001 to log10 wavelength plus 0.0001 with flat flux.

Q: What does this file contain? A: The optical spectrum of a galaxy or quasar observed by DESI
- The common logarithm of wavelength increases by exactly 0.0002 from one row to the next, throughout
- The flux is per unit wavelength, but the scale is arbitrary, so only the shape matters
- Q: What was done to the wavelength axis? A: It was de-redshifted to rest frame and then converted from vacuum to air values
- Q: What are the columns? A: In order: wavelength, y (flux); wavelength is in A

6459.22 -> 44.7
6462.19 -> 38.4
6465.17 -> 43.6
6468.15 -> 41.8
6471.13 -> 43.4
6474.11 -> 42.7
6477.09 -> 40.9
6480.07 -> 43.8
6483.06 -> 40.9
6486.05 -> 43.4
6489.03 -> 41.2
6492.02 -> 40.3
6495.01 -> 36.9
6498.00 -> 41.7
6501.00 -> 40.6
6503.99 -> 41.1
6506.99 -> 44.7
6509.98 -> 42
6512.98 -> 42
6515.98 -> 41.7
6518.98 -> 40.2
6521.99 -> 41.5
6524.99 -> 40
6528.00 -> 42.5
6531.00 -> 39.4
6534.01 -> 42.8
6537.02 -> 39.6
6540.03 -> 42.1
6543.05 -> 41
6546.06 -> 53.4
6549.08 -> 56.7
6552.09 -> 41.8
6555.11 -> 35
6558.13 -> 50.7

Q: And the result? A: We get 1.07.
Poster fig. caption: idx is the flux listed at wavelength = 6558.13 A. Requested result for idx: 50.7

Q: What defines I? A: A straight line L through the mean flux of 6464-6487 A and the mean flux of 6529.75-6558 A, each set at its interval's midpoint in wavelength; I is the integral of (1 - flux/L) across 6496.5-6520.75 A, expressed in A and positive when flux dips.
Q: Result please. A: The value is 0.8 A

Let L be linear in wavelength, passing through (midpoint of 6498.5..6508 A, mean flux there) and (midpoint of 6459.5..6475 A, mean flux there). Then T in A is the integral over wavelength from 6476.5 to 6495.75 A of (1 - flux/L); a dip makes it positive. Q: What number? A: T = 0.37 A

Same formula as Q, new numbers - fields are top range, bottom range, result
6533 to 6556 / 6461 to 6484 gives 1.08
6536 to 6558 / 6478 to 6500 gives 1.11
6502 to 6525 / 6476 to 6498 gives 1.02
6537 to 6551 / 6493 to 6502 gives 1.21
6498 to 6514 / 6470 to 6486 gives 1.00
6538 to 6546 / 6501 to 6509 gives 1.04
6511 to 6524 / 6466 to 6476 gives 0.98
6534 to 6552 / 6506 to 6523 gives 1.10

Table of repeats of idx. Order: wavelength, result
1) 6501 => 40.6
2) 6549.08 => 56.7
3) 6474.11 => 42.7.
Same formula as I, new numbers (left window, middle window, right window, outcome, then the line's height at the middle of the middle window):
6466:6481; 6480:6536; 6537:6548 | 3.2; 43.8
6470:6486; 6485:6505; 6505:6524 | 0.7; 42.2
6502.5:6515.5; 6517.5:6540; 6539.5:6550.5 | 2.4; 45.9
